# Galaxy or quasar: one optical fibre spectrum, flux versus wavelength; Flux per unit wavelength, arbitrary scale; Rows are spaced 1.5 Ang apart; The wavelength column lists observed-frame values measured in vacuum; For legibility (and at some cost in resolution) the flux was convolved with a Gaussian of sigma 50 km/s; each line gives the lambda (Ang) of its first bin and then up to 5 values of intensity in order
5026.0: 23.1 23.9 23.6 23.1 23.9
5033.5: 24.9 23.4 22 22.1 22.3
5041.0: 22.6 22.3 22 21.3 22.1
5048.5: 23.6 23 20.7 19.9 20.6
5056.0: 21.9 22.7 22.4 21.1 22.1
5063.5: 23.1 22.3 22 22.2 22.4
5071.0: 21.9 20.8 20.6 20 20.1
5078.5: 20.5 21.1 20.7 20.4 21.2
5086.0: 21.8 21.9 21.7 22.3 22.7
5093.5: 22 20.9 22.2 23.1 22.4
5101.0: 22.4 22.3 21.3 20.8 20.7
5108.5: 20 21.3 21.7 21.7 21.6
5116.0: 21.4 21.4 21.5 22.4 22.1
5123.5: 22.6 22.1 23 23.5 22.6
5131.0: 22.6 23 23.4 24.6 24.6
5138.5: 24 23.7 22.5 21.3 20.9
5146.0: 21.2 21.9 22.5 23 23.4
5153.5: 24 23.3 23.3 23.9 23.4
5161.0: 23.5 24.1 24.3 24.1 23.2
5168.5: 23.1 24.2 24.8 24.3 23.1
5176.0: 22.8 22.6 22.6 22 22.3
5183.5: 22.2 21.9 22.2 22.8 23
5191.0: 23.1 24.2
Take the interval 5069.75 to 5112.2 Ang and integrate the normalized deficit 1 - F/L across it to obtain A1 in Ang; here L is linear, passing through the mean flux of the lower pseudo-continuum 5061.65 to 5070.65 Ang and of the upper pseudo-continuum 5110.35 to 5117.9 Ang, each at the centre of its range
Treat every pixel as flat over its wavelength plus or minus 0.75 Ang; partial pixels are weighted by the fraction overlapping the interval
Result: 1.0 Ang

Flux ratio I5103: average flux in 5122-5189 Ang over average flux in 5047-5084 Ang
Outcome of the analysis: 1.07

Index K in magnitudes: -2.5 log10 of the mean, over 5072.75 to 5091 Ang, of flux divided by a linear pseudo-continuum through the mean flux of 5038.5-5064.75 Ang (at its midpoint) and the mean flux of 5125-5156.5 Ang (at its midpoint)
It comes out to 0.07 mag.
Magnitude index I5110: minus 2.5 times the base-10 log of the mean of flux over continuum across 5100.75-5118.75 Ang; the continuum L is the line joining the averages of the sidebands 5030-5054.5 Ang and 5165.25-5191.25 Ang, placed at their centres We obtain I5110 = 0.066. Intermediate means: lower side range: 22.4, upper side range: 23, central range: 21.4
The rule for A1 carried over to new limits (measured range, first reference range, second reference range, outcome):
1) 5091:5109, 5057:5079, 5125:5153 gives 0.33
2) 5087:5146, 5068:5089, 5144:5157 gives -0.79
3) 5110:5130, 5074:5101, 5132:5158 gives 0.23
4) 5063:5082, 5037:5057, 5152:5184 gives 0.73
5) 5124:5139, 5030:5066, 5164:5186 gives -0.31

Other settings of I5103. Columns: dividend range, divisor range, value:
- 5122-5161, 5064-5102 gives 1.06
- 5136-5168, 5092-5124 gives 1.07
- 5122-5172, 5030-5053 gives 1.03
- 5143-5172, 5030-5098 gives 1.06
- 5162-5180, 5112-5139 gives 1.04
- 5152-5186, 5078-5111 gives 1.08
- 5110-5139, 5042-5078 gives 1.04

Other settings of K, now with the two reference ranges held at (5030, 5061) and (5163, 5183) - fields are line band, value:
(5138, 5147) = 0.04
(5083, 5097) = 0.04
